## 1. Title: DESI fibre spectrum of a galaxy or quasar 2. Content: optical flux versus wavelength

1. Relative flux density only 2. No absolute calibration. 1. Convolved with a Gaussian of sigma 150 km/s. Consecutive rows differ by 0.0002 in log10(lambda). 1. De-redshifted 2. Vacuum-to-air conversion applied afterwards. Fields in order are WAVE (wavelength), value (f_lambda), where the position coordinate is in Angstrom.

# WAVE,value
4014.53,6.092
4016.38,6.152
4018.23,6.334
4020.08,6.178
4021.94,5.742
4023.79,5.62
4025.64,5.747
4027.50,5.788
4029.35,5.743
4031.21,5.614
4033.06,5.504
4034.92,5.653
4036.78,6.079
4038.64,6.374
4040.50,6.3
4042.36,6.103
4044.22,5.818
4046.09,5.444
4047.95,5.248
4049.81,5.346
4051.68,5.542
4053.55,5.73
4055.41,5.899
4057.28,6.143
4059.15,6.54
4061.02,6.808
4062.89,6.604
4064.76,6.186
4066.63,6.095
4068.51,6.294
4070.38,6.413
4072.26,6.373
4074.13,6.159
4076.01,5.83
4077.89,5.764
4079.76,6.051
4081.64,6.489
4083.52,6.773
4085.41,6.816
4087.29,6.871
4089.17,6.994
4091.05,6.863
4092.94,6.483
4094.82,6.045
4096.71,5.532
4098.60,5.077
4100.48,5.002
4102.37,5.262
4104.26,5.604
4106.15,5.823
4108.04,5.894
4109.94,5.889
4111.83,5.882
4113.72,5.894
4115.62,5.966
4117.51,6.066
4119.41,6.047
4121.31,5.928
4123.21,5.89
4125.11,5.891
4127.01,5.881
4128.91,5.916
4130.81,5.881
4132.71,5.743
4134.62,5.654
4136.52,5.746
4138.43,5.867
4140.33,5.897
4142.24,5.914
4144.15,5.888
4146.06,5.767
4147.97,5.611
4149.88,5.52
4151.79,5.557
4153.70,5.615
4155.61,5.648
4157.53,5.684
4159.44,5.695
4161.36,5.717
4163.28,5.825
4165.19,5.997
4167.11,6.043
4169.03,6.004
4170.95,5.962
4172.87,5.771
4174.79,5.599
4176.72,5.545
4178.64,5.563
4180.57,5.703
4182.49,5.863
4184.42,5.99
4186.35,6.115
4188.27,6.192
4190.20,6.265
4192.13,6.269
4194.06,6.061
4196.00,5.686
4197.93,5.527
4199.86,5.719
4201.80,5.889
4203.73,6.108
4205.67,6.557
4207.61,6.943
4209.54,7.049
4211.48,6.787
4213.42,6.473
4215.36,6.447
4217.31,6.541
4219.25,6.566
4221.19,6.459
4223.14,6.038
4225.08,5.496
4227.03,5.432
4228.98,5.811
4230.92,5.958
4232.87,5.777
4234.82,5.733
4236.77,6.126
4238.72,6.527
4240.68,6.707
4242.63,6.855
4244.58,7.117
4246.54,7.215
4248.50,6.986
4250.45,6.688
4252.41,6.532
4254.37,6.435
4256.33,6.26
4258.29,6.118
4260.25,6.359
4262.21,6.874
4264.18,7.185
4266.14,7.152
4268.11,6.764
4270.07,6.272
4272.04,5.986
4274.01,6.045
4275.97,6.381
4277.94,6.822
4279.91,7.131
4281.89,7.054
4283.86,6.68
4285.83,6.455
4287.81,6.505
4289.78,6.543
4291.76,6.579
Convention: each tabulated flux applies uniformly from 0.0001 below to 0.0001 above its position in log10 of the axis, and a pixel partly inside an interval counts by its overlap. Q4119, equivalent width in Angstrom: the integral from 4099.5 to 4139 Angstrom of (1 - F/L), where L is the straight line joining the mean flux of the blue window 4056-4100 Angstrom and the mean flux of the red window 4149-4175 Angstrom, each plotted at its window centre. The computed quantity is 1.6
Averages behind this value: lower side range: 6.3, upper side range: 5.77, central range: 5.8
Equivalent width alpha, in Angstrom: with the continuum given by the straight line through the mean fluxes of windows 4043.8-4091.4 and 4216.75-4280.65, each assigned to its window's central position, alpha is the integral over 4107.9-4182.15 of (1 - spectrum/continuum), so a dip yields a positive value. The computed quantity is 5.74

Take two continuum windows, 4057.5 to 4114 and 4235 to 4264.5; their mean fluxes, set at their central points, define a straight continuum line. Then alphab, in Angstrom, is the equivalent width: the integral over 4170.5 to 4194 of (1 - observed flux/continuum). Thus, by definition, 1.9 Angstrom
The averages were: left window 6.15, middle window 5.91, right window 6.63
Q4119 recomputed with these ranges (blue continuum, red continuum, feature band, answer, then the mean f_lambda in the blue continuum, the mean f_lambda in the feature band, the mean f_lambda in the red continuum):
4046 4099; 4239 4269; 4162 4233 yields 5.5 Angstrom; 6.18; 6.06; 6.74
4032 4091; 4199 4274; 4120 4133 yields 0.8 Angstrom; 6.15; 5.89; 6.42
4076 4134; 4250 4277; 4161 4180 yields 1.2 Angstrom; 6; 5.8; 6.5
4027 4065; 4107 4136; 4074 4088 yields -1.0 Angstrom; 5.93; 6.34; 5.89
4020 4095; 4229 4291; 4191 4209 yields 0.9 Angstrom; 6.1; 6.11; 6.55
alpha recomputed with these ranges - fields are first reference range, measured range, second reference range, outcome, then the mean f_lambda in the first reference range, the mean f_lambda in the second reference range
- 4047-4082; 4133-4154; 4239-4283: 1.9 Angstrom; 6.07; 6.68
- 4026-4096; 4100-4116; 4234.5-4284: 1.4 Angstrom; 6.13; 6.63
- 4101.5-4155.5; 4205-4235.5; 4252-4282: 0.3 Angstrom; 5.8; 6.57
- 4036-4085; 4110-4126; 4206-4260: 0.7 Angstrom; 6.1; 6.41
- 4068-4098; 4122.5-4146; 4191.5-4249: 1.8 Angstrom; 6.35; 6.29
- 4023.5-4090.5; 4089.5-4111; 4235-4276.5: 1.4 Angstrom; 6.09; 6.59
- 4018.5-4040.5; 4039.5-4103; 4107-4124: -2.1 Angstrom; 5.86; 5.94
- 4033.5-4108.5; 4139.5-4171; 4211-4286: 2.4 Angstrom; 6.06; 6.47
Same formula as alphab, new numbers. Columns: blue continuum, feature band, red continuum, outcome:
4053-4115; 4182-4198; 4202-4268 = 0.8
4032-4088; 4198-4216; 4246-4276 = 0.2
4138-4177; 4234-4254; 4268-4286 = -1.0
